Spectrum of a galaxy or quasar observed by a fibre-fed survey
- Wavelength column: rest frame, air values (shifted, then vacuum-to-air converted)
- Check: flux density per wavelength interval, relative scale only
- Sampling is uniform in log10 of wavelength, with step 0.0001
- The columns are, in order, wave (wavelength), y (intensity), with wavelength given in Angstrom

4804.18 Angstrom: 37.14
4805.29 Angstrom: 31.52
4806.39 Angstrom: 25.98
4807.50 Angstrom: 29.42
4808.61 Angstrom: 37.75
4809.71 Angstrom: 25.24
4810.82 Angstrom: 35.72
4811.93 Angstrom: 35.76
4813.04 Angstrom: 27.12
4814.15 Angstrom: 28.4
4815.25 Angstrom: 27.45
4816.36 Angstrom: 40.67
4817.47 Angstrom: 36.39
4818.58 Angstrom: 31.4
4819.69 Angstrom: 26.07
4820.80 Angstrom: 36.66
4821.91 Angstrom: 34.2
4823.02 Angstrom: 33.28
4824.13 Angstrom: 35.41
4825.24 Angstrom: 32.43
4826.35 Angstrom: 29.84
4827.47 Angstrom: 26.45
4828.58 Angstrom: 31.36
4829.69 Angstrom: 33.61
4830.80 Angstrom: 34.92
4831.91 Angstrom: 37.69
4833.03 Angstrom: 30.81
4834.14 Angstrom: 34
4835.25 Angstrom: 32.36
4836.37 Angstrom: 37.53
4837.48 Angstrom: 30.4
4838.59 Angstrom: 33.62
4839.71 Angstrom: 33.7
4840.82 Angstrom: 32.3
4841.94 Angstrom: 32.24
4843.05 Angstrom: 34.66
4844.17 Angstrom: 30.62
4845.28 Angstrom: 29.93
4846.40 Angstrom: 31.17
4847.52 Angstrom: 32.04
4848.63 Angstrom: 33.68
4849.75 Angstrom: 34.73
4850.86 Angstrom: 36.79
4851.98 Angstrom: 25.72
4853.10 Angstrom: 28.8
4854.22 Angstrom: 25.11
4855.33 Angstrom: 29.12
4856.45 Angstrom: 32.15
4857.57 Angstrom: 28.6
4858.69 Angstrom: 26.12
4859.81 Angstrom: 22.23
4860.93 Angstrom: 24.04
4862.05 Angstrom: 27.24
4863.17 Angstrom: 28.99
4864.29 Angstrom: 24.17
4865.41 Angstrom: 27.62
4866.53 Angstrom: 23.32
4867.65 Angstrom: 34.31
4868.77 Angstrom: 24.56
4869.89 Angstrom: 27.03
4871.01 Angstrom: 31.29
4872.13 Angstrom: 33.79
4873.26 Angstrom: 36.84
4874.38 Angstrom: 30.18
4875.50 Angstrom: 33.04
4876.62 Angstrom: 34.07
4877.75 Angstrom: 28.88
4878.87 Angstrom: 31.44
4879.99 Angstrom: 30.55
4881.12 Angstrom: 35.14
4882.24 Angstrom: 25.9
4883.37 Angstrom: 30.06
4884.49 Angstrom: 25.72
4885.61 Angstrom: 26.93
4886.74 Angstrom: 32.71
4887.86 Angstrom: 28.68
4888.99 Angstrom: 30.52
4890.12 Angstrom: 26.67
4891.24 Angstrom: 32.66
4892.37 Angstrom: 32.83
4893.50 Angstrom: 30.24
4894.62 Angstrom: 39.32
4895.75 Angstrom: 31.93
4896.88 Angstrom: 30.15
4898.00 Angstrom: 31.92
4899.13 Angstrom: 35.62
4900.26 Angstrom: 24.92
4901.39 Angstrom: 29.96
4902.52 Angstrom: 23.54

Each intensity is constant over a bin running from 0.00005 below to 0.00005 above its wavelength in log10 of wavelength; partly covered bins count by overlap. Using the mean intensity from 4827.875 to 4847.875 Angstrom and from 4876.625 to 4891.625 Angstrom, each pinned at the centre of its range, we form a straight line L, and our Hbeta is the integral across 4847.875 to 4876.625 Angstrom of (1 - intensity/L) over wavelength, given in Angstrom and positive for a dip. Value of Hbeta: 1.8 Angstrom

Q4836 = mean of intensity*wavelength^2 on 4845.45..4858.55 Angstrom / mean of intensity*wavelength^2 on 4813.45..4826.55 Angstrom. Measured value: 0.9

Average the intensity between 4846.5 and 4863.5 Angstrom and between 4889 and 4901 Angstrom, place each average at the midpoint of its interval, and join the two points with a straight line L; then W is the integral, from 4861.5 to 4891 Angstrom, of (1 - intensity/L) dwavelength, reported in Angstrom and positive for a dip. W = 0.7 Angstrom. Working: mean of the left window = 29.1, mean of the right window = 31.5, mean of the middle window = 29.6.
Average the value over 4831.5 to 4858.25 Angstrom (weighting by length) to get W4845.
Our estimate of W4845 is 31.9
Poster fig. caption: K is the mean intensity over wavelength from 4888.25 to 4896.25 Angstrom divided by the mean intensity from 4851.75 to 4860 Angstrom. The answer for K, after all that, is 1.16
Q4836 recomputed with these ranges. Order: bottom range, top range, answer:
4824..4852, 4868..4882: 0.97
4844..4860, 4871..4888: 1.05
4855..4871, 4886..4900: 1.18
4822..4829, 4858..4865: 0.82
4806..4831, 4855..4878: 0.92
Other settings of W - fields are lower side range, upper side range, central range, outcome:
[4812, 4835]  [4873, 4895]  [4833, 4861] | 0.8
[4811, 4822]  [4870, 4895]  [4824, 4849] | -0.4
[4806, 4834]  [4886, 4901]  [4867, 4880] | 0.1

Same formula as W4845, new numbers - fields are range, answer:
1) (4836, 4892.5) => 30.2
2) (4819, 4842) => 32.8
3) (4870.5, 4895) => 31.2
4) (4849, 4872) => 28.3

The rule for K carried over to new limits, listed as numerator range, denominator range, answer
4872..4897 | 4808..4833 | 0.96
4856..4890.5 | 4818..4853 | 0.90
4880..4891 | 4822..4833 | 0.90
